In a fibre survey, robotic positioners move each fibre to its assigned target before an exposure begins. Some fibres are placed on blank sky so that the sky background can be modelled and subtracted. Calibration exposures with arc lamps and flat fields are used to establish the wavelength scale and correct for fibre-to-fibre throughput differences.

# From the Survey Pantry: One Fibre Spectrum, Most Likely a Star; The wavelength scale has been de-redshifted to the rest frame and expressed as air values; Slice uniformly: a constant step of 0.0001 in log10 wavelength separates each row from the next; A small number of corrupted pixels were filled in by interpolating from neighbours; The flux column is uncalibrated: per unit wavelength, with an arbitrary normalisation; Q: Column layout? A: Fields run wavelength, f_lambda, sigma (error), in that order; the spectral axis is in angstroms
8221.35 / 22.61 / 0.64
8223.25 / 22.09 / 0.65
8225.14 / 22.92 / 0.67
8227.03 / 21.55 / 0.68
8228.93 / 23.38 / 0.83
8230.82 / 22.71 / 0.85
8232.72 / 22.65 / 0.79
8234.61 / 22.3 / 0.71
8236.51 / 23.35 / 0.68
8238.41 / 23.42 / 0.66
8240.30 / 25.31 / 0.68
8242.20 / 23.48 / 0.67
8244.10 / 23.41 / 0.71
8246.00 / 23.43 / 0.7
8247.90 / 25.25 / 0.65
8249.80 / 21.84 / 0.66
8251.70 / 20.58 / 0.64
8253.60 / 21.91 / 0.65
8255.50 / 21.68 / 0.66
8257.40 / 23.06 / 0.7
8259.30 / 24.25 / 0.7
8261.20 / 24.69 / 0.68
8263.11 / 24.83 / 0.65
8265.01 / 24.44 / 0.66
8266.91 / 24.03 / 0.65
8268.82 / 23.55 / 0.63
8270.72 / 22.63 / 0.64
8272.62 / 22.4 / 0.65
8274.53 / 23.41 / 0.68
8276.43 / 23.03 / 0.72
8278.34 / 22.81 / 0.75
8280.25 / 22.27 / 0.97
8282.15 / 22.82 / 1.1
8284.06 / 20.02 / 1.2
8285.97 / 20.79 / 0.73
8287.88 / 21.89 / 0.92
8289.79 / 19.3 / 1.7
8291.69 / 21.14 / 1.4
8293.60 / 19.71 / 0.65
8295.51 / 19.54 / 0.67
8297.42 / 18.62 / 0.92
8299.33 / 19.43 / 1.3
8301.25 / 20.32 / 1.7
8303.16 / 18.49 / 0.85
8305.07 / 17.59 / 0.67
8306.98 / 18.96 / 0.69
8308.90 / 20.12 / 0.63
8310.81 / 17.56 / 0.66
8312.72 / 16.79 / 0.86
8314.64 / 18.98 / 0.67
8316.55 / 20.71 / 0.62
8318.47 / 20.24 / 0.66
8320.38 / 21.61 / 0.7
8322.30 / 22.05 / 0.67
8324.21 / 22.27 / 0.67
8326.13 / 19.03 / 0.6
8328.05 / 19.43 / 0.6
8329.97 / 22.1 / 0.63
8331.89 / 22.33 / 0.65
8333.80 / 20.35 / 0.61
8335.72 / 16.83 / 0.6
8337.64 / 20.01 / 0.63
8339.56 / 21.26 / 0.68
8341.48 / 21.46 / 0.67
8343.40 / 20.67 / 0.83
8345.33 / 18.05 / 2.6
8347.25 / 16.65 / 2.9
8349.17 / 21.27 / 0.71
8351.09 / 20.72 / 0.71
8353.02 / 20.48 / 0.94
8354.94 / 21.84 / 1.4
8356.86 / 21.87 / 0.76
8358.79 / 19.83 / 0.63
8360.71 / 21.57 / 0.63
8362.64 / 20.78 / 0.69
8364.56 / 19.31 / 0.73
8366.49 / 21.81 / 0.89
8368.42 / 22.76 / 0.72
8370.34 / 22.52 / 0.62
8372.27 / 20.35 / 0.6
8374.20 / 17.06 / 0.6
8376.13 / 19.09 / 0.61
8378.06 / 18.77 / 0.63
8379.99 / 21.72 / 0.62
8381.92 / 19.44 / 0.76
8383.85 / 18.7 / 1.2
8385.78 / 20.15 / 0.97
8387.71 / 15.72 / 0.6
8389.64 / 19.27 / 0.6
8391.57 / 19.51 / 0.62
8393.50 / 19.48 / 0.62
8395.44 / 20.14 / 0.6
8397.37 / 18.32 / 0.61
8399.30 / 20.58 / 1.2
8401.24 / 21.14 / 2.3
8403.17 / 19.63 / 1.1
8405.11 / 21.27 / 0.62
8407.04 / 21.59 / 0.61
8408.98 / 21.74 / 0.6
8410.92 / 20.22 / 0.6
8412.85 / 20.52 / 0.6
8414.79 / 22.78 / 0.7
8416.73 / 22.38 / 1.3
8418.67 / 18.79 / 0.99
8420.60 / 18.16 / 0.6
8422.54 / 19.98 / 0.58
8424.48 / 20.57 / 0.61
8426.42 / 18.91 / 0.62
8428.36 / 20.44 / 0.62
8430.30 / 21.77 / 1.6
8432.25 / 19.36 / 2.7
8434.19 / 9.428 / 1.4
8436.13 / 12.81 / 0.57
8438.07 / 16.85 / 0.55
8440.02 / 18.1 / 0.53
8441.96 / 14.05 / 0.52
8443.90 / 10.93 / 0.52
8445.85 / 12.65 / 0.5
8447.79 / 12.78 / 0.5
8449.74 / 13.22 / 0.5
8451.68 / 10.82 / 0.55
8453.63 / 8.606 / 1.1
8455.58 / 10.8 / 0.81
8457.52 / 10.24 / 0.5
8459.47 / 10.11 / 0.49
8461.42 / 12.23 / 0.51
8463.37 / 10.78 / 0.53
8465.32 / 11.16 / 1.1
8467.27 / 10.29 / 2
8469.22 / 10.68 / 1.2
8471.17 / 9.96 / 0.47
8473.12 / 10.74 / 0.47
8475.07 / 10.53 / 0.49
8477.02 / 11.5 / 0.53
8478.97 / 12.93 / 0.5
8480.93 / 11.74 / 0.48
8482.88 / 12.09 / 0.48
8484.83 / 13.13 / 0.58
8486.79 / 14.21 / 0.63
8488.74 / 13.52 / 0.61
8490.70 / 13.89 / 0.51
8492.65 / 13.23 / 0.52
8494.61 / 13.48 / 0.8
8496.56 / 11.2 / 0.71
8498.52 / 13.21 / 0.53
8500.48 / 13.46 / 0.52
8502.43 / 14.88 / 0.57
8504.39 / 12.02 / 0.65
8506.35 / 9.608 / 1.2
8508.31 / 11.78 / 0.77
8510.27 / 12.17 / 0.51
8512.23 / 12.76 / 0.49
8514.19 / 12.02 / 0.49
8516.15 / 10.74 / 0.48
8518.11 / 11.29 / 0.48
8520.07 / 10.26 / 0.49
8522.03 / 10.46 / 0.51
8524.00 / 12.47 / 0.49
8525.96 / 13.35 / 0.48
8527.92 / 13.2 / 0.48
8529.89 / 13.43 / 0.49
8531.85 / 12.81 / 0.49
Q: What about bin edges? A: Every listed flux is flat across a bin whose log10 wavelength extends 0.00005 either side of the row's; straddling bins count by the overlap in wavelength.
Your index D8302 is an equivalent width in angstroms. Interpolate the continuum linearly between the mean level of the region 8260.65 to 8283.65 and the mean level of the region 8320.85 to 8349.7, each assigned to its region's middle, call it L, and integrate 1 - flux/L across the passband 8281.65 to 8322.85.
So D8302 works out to 3.9 angstroms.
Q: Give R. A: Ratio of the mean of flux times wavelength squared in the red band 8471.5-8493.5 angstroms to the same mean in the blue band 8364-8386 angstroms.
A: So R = 0.6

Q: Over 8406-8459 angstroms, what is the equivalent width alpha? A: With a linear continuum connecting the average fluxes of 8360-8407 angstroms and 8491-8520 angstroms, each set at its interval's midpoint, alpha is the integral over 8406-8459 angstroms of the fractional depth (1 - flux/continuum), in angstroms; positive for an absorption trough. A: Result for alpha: 1.6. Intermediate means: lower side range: 20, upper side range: 12.3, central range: 16.6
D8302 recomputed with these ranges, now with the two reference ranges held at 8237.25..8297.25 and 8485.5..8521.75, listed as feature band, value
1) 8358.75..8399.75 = -4.86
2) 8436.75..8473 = 6.62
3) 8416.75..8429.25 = -3.02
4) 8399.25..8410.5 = -2.94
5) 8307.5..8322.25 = 0.66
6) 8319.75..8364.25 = -2.72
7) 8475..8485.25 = 1.03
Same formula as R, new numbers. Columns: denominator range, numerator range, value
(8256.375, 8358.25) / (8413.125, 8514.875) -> 0.68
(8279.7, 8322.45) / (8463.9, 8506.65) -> 0.64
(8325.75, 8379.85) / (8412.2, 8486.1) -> 0.72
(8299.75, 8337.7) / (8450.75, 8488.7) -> 0.59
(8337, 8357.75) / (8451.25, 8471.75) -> 0.53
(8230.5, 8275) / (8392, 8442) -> 0.86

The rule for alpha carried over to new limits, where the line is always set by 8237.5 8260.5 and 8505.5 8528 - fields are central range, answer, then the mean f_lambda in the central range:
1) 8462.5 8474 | 2.6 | 10.6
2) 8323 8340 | -0.7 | 20.4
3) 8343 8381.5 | -4.4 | 20.3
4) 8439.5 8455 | 2.3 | 12.4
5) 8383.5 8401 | -2.3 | 19.2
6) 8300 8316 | 1.5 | 18.7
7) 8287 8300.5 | 0.8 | 19.9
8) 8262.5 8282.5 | -1.0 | 23.3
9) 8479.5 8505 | -0.9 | 13.1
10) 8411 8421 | -2.9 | 20.7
